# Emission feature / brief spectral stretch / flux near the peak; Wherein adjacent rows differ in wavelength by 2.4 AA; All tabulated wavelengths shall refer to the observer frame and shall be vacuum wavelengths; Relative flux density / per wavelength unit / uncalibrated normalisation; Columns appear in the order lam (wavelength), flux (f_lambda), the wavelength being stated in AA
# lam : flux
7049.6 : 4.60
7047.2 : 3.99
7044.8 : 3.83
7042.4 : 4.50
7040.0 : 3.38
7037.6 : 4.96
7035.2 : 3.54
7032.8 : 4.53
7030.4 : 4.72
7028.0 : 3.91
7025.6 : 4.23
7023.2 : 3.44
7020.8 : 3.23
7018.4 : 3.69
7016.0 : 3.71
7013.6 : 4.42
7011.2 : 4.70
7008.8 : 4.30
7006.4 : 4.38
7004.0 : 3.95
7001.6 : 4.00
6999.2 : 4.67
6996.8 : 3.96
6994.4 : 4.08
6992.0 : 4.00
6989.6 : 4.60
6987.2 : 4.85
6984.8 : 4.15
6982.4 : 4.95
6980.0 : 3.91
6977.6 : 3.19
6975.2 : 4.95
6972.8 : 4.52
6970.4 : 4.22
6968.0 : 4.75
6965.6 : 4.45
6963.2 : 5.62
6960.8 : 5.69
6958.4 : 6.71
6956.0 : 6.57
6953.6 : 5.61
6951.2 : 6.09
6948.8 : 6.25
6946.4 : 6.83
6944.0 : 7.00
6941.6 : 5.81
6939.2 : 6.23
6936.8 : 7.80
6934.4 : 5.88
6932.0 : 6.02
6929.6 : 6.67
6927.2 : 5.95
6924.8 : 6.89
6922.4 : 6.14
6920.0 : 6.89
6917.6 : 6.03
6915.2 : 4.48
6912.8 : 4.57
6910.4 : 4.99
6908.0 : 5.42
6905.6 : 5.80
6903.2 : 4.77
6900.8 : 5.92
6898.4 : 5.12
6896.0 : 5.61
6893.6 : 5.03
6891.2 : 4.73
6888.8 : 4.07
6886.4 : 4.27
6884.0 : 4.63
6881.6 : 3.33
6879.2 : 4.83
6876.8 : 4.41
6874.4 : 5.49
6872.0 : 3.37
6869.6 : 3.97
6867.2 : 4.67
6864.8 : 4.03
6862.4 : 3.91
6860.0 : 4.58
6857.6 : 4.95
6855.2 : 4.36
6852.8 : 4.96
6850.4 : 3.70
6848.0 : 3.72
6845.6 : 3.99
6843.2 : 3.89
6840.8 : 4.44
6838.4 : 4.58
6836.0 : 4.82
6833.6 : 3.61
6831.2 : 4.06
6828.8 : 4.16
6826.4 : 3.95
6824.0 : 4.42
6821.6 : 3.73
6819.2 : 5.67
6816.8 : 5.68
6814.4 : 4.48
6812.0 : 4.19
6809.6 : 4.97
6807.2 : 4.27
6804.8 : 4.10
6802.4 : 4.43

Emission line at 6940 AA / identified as Mg II 2798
